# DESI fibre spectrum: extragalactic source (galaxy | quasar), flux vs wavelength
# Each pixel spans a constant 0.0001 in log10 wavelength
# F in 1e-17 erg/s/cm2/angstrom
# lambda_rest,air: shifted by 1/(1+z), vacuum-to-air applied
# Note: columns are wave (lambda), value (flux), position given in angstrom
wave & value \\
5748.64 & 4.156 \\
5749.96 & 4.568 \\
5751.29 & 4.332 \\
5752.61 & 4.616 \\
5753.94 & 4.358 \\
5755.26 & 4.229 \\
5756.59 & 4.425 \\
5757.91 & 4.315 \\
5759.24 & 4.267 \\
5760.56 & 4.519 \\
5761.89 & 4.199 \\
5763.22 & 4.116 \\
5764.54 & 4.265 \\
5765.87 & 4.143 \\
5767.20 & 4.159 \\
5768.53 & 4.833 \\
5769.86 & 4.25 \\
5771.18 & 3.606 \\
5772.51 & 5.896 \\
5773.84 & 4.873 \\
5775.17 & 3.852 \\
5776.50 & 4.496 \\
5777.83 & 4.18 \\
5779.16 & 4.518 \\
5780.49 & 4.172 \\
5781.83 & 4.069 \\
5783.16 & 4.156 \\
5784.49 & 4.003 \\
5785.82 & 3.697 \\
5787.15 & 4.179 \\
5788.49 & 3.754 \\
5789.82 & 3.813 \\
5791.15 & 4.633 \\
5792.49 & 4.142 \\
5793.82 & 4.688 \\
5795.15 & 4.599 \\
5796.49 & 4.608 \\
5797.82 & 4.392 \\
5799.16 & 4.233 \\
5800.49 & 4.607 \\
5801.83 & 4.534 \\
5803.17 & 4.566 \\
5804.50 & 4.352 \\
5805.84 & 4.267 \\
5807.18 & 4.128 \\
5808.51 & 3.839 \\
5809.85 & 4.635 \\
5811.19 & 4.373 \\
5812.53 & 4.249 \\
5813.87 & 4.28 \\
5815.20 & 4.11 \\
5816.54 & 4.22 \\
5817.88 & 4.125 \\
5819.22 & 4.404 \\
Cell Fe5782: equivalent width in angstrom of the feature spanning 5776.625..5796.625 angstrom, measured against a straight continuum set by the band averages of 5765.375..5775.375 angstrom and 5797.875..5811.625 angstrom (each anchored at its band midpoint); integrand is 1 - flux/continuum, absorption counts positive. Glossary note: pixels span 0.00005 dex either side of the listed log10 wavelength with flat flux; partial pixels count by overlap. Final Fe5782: 1.0 angstrom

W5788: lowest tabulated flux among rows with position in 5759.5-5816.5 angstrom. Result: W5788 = 3.606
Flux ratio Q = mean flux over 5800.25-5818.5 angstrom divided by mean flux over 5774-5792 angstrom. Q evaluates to 1.04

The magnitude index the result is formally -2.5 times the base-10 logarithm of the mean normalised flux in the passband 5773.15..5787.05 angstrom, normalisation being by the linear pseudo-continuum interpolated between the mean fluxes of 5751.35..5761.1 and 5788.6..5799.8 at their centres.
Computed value 0.04 mag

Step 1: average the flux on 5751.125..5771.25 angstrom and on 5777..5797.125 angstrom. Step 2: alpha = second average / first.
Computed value 0.98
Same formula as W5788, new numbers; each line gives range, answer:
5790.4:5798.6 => 4.142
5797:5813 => 3.839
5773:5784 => 3.852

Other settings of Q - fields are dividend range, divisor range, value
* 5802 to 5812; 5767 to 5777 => 0.96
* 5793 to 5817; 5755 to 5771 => 1.02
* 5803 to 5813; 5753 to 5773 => 0.98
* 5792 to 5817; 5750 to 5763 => 1.00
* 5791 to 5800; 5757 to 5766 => 1.04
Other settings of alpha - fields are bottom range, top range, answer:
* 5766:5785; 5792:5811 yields 1.01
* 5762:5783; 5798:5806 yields 1.02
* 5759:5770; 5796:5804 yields 1.04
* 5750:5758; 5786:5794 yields 0.94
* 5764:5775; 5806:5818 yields 0.94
